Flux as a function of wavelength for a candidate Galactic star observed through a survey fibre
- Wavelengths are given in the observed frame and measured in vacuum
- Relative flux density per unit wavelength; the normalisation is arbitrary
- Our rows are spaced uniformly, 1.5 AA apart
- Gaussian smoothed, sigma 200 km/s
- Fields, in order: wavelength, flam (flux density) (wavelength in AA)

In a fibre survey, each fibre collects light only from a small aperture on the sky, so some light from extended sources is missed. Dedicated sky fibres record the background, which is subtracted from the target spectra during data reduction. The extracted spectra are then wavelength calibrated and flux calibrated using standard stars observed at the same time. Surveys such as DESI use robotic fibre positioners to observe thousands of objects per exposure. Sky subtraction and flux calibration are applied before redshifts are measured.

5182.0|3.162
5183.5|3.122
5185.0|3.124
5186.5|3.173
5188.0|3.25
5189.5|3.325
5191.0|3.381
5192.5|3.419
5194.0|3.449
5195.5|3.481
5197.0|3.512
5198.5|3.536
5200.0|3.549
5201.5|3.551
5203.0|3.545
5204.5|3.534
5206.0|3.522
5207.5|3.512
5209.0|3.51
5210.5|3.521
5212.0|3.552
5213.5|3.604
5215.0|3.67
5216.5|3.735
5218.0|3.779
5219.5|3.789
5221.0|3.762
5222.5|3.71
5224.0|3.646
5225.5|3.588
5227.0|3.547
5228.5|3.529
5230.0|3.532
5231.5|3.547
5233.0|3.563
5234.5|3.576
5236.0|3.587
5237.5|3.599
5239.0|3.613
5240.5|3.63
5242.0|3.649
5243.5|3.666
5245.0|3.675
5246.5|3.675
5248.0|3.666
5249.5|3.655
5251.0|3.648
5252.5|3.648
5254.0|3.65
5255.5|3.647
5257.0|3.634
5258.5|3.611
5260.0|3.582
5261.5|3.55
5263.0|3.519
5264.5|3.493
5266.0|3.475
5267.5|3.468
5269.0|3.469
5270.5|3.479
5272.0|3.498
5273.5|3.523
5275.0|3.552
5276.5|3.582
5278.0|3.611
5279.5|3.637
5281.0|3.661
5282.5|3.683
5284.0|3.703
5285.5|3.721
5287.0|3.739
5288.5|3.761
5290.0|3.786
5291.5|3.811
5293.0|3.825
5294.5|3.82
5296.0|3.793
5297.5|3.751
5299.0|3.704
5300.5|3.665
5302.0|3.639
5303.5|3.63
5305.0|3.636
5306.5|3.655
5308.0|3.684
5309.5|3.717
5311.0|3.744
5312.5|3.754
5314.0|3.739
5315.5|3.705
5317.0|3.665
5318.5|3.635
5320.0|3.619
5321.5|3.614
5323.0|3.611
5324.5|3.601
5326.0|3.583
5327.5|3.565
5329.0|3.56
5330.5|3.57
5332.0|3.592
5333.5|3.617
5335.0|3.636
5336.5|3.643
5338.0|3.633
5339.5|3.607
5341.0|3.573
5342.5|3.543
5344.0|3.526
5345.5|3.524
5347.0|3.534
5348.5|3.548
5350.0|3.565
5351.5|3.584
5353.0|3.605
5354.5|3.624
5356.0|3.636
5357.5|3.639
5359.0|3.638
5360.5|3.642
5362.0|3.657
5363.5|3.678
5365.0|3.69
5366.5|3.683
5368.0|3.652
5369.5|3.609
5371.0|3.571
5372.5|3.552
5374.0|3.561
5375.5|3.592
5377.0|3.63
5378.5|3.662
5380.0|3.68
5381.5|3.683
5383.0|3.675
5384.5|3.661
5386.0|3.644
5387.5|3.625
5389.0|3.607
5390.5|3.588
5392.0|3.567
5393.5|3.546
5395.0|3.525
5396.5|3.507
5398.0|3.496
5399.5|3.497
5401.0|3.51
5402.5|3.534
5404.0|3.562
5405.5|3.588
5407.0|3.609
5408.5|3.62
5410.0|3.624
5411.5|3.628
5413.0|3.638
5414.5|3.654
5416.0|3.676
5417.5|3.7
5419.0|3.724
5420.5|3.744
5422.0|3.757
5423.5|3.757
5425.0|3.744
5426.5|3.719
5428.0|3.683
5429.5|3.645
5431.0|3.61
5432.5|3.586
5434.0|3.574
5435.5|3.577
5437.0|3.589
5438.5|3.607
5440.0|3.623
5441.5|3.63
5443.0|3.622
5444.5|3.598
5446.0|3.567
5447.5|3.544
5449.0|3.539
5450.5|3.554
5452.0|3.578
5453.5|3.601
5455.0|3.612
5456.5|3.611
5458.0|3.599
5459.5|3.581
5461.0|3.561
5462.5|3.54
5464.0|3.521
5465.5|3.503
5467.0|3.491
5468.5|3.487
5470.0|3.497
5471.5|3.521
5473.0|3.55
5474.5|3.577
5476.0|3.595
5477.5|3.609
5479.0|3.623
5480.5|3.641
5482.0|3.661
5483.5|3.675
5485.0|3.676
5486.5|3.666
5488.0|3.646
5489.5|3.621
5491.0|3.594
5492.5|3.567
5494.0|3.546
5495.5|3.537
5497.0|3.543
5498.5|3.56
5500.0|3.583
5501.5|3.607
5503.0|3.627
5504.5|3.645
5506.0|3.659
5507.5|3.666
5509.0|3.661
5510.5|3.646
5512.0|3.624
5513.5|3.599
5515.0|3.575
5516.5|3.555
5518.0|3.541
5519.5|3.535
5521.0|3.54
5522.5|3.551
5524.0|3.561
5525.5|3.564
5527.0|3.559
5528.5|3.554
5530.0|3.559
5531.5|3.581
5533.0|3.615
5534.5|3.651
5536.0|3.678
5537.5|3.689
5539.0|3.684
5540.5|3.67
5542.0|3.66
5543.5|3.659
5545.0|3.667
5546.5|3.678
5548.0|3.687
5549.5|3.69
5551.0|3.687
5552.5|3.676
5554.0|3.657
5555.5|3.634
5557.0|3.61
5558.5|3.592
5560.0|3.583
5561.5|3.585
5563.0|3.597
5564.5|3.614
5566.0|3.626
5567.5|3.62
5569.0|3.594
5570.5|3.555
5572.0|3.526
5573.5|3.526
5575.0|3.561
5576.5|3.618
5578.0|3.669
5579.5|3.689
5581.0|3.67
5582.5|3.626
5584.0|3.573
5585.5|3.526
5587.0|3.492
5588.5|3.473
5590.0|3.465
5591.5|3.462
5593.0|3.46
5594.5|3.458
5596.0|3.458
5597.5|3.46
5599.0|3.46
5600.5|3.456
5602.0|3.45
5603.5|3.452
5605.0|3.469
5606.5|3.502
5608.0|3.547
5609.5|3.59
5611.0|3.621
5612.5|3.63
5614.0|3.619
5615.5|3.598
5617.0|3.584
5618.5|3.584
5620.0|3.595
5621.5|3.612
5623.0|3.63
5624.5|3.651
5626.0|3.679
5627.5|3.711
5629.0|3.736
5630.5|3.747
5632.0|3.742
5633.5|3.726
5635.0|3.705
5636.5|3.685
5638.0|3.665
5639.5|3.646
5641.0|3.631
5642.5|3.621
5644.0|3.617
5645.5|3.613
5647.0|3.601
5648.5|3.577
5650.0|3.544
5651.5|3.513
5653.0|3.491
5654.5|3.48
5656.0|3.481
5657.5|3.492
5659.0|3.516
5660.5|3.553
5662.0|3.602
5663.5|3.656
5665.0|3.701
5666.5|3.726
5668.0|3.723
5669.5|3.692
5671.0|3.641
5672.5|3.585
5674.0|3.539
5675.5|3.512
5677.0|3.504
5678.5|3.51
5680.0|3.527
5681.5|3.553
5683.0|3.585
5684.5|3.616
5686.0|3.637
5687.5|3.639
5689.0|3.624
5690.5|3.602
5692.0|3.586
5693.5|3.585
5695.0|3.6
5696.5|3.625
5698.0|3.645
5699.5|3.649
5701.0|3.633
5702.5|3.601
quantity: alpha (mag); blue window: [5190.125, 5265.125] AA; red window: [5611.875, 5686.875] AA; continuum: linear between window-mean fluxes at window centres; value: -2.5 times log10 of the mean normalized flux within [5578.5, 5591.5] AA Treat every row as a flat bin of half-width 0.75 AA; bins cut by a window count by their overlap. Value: 0.015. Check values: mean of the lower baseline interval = 3.59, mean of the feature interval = 3.56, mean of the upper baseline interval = 3.61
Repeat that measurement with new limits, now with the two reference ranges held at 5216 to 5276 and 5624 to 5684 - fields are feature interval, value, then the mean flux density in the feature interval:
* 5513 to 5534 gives 0.014 mag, 3.56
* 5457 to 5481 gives 0.016 mag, 3.56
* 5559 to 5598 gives 0.016 mag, 3.56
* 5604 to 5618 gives 0.012 mag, 3.57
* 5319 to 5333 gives 0.004 mag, 3.59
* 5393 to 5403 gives 0.028 mag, 3.52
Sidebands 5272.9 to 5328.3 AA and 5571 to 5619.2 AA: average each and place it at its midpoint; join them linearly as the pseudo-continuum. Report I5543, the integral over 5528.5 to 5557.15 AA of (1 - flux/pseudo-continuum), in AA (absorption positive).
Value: -0.71 AA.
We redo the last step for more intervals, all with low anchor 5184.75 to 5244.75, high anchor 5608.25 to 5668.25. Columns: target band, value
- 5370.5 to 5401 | -0.1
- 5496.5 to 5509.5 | -0.1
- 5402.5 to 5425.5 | -0.5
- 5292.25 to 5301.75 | -0.5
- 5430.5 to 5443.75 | -0.1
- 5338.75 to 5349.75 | 0.1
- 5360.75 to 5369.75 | -0.2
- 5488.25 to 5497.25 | 0.1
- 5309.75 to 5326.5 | -0.5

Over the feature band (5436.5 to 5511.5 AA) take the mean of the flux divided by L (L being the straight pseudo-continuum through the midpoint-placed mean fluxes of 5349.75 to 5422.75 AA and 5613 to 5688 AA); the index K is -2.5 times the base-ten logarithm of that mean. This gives 0.01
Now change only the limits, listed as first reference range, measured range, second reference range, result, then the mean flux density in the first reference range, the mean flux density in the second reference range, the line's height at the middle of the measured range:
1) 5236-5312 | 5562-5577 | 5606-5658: 0.011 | 3.64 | 3.61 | 3.62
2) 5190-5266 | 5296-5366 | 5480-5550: -0.010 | 3.59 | 3.62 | 3.6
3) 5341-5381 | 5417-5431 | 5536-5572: -0.028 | 3.61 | 3.64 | 3.62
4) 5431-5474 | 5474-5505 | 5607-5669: -0.010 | 3.57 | 3.62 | 3.58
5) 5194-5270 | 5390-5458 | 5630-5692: -0.004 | 3.59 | 3.6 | 3.6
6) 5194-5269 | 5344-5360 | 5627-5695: 0.003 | 3.59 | 3.61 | 3.6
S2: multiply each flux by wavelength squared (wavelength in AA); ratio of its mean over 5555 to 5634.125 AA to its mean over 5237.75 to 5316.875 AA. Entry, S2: 1.1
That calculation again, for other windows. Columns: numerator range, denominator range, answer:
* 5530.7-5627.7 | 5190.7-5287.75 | 1.13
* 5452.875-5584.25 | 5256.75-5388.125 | 1.07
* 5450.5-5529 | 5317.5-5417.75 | 1.04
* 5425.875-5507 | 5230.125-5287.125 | 1.08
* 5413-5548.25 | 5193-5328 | 1.08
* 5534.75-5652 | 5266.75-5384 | 1.09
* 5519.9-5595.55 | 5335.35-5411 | 1.07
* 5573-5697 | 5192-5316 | 1.14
